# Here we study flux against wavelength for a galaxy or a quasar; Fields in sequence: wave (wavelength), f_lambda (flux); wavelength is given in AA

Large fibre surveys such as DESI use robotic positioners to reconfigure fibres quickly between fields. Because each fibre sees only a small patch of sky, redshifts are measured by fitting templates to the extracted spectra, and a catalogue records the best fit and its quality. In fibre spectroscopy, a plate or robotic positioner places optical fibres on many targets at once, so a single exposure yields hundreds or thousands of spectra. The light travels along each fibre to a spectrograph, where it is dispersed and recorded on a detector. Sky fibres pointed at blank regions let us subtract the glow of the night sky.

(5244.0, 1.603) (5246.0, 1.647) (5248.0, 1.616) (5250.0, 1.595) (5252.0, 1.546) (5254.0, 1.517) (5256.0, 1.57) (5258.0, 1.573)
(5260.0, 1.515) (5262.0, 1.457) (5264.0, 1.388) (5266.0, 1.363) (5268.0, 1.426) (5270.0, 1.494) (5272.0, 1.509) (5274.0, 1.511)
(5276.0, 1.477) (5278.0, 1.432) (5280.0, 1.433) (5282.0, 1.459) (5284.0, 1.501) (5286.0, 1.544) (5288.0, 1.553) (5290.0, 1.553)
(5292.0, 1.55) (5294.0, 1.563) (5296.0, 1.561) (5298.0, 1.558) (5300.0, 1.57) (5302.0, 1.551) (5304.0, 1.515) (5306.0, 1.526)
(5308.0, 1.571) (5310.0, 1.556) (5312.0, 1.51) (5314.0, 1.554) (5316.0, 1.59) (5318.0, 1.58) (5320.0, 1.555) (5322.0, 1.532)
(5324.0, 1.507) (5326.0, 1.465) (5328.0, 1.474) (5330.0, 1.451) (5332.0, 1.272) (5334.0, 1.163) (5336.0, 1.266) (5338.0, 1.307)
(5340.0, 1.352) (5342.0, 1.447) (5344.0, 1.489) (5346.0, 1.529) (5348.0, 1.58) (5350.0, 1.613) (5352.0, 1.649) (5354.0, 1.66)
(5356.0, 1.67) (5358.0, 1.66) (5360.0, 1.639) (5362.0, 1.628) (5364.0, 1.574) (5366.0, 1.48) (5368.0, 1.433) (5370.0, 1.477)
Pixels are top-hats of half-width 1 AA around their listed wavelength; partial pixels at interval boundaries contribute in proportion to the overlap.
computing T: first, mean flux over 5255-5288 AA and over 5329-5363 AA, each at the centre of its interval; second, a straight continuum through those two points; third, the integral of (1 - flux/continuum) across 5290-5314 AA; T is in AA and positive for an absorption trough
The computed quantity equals -1.0 AA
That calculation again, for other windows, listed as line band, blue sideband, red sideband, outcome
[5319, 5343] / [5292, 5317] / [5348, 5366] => 2.85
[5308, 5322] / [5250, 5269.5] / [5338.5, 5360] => -0.20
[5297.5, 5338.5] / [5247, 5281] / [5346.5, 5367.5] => 2.09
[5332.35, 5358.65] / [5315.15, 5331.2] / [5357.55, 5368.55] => 1.08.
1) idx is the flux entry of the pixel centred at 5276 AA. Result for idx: 1.477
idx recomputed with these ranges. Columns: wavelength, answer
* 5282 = 1.459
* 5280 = 1.433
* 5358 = 1.66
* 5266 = 1.363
